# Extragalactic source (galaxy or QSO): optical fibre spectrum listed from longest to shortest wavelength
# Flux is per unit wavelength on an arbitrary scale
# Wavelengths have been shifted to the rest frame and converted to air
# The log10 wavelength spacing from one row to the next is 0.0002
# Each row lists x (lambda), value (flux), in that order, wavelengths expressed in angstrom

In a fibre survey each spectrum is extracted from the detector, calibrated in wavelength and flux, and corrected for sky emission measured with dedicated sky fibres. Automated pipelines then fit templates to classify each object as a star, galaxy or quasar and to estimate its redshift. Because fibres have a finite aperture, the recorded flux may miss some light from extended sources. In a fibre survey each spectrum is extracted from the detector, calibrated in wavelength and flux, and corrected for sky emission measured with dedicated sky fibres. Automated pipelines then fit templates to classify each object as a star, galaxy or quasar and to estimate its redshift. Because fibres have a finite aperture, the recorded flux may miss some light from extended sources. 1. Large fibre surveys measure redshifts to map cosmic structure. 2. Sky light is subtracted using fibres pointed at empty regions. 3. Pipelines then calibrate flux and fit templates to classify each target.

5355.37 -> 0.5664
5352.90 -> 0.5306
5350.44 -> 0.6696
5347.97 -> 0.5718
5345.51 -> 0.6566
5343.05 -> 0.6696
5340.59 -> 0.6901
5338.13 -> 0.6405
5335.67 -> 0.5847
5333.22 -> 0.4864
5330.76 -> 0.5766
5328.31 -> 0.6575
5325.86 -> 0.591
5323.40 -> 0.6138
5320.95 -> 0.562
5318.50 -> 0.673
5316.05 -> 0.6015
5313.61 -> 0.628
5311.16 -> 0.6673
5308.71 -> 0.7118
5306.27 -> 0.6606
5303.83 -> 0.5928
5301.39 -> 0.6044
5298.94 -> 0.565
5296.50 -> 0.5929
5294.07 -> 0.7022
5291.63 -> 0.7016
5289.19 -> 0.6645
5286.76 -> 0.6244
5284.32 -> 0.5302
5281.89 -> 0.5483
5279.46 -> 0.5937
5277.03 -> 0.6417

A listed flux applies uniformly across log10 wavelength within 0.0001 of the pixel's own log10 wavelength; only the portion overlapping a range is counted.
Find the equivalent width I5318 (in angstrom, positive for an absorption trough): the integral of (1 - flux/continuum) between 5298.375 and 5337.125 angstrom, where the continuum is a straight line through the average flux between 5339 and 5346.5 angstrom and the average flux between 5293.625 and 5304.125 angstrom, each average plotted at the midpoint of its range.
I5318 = 1.3 angstrom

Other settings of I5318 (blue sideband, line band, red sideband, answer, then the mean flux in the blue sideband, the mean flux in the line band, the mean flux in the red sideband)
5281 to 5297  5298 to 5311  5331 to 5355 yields -0.2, 0.627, 0.631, 0.608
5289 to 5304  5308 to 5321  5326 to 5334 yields -0.9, 0.632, 0.645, 0.581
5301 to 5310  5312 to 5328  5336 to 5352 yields 0.7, 0.646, 0.615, 0.643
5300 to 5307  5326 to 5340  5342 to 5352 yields 0.8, 0.615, 0.594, 0.638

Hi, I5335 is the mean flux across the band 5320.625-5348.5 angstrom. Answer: 0.611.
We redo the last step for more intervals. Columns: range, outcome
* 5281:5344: 0.621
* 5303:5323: 0.637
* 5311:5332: 0.616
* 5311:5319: 0.637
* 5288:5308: 0.637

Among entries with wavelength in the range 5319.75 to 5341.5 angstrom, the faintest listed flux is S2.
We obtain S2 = 0.4864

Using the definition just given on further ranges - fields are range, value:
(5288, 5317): 0.565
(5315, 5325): 0.562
